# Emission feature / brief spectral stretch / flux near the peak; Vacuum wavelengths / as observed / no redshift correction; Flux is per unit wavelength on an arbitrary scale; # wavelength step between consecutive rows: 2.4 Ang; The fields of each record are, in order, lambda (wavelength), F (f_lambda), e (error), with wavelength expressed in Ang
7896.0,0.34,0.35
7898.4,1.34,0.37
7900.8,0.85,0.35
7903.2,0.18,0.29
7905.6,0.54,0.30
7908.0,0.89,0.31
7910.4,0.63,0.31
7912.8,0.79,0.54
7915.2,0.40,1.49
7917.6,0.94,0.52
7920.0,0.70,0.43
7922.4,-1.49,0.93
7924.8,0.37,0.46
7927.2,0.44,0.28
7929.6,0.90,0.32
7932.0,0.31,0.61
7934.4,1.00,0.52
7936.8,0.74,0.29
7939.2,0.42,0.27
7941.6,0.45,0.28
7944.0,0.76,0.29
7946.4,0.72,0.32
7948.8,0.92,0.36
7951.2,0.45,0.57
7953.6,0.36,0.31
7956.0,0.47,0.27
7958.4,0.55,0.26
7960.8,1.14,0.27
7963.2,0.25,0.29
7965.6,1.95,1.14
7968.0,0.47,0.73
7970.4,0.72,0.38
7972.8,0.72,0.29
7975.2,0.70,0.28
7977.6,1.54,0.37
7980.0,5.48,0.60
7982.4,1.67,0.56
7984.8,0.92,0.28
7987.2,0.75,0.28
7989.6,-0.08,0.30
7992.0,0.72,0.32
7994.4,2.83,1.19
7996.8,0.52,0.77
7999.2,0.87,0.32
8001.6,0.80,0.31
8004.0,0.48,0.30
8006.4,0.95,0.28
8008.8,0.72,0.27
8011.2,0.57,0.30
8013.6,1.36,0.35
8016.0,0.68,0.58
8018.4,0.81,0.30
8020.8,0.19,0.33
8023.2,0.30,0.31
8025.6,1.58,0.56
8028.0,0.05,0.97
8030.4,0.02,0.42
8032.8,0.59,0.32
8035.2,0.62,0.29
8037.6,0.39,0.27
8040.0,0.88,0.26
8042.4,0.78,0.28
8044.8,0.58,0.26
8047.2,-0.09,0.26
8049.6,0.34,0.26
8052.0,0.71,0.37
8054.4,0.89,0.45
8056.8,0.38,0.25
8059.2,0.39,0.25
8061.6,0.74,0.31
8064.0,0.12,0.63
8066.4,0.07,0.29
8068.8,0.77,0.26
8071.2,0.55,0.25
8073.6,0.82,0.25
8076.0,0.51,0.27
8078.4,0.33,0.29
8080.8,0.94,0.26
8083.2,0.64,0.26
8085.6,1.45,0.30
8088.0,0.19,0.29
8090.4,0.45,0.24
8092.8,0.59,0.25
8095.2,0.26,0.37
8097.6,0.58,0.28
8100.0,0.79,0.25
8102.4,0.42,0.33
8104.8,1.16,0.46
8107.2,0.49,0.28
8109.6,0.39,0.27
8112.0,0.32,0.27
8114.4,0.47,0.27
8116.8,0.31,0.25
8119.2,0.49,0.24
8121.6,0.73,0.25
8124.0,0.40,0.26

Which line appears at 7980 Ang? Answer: Halpha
